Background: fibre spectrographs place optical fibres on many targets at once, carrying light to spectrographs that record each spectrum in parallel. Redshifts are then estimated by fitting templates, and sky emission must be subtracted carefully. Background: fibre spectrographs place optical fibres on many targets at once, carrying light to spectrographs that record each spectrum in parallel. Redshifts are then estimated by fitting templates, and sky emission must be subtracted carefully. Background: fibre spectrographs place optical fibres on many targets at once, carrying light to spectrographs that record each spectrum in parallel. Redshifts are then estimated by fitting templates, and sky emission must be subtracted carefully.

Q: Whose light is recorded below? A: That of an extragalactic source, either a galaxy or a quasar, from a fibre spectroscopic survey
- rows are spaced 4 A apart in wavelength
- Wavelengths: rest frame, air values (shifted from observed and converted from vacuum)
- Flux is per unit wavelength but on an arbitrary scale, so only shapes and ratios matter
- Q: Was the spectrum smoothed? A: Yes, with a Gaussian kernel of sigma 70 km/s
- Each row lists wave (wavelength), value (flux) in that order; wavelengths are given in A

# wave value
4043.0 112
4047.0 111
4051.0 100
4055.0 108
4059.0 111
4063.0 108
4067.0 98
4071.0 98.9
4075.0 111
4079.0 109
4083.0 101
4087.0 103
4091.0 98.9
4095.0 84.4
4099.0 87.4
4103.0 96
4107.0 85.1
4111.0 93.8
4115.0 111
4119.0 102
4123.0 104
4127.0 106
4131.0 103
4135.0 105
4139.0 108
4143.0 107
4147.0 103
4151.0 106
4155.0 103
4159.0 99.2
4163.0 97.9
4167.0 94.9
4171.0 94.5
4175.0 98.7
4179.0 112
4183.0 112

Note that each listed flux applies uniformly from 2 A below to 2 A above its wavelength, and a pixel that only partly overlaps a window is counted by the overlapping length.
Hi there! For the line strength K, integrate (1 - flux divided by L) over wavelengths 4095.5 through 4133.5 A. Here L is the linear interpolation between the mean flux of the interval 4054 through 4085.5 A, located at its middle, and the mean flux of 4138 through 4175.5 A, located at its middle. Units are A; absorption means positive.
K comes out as 1.8 A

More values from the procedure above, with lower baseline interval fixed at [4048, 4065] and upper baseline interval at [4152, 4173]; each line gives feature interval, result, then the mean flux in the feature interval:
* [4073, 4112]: 2.6 A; 97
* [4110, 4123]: -0.1 A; 103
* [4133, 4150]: -1.0 A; 106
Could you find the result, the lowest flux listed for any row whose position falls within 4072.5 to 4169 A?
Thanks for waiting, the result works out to 84.4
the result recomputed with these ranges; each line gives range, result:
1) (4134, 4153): 103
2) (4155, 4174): 94.5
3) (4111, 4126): 93.8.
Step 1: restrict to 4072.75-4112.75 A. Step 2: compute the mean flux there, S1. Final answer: 97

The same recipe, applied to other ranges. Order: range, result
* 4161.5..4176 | 96.3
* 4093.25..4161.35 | 100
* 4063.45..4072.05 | 100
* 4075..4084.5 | 106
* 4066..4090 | 104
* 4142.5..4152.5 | 105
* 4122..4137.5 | 105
